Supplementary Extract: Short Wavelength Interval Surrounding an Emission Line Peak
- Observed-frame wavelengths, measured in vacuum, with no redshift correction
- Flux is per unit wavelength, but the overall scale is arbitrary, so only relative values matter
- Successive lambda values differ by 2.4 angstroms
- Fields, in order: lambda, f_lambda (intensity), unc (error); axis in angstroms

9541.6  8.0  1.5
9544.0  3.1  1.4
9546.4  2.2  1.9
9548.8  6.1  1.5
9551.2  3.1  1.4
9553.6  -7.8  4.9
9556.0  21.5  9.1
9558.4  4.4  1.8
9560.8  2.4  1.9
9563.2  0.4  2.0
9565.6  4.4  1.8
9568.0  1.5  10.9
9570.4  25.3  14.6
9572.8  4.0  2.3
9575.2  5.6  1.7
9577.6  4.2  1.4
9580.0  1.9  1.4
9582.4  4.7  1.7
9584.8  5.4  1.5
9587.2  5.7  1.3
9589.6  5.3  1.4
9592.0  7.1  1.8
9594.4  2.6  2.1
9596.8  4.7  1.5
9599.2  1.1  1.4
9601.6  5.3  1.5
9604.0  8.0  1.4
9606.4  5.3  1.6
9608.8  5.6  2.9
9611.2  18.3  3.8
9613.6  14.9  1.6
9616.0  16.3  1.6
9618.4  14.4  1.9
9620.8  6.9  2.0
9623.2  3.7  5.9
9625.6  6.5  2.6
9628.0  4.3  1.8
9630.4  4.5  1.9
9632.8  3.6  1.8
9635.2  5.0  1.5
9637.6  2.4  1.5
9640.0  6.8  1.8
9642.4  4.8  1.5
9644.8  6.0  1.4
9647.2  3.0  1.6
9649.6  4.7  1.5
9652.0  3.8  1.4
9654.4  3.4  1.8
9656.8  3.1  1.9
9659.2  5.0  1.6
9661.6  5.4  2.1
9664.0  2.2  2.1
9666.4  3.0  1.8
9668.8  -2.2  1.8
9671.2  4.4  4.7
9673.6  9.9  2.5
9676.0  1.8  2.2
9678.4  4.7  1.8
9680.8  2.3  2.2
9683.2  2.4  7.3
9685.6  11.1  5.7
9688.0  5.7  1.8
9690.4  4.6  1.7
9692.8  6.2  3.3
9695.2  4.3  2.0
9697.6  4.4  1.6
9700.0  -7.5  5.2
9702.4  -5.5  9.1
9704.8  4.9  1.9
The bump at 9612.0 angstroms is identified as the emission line [O III]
